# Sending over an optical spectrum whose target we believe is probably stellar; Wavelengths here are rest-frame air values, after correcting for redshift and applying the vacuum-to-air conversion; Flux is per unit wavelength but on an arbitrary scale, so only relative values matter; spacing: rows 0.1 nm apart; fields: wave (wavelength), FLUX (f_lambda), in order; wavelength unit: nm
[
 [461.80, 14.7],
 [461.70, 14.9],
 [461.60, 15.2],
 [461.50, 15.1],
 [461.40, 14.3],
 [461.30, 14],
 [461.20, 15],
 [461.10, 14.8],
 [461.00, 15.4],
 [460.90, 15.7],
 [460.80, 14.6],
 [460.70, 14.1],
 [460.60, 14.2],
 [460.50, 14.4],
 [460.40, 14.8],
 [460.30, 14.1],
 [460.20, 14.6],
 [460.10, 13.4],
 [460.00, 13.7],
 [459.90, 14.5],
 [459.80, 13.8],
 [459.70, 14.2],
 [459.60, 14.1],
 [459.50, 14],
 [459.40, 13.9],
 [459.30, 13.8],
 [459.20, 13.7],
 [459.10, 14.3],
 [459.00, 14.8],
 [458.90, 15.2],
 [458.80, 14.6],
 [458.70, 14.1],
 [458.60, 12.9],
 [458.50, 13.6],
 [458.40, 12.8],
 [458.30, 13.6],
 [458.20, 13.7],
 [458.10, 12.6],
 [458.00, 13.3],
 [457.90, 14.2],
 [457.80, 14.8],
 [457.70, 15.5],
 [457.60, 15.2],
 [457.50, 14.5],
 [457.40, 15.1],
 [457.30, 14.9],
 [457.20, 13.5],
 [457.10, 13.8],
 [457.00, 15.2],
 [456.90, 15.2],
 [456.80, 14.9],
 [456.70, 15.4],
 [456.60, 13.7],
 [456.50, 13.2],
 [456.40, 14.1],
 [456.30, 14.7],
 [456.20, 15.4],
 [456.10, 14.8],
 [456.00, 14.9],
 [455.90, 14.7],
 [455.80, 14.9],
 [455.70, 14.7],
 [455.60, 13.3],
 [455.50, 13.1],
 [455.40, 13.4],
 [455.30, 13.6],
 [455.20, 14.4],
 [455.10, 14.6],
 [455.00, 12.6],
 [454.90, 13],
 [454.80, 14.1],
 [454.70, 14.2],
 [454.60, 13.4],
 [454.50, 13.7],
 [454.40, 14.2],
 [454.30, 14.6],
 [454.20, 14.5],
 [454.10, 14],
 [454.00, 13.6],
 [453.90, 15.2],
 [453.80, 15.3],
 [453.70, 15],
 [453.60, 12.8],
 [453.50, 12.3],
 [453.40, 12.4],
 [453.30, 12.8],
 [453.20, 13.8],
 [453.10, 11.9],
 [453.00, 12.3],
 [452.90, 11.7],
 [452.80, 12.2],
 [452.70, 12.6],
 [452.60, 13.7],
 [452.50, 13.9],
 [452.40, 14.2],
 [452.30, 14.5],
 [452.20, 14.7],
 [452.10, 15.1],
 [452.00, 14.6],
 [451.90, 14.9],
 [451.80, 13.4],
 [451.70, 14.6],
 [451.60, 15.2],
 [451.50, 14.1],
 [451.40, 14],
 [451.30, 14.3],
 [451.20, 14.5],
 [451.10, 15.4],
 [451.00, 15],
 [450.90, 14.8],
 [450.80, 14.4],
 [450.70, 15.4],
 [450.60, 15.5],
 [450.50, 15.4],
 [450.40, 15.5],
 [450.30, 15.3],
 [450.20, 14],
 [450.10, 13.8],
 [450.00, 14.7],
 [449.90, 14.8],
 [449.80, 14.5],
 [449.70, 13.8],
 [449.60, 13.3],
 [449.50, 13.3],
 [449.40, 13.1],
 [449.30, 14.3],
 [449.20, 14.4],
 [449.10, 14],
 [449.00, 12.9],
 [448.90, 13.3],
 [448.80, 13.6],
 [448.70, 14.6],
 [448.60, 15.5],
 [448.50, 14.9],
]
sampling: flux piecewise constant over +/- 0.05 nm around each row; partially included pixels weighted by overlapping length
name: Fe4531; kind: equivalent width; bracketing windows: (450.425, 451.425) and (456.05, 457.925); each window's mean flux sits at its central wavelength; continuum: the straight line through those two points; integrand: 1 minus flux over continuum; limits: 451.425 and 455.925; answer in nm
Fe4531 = 0.30 nm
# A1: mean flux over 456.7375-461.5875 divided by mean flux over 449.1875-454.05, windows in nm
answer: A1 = 1.02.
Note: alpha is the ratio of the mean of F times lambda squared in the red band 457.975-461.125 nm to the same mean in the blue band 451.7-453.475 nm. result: 1.1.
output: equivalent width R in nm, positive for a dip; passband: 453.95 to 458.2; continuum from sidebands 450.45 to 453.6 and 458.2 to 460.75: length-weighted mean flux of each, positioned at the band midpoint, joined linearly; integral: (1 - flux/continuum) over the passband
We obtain -0.064 nm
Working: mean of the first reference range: 14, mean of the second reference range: 14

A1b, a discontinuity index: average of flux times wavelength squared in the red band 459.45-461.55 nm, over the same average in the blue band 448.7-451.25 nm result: 1.05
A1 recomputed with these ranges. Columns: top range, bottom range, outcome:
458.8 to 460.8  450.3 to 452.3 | 0.96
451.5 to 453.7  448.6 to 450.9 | 0.95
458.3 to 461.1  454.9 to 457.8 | 0.99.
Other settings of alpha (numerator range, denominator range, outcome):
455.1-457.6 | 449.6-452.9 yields 1.02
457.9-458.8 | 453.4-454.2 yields 0.98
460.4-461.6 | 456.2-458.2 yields 1.04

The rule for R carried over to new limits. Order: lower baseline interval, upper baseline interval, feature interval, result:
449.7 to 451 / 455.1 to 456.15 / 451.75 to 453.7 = 0.153 nm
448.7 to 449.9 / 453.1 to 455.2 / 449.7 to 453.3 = -0.118 nm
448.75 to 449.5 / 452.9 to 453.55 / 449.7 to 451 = -0.148 nm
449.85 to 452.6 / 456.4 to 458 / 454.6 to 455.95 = 0.066 nm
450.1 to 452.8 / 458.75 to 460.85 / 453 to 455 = 0.106 nm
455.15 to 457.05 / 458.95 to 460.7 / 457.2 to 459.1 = 0.011 nm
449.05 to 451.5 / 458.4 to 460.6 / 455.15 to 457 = -0.019 nm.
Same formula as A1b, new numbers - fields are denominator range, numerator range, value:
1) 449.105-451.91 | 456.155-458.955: 1.02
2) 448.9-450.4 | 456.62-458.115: 1.07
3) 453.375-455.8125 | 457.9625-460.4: 1.02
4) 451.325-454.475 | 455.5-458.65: 1.05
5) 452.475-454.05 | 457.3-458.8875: 1.09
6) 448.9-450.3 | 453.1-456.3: 1.02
